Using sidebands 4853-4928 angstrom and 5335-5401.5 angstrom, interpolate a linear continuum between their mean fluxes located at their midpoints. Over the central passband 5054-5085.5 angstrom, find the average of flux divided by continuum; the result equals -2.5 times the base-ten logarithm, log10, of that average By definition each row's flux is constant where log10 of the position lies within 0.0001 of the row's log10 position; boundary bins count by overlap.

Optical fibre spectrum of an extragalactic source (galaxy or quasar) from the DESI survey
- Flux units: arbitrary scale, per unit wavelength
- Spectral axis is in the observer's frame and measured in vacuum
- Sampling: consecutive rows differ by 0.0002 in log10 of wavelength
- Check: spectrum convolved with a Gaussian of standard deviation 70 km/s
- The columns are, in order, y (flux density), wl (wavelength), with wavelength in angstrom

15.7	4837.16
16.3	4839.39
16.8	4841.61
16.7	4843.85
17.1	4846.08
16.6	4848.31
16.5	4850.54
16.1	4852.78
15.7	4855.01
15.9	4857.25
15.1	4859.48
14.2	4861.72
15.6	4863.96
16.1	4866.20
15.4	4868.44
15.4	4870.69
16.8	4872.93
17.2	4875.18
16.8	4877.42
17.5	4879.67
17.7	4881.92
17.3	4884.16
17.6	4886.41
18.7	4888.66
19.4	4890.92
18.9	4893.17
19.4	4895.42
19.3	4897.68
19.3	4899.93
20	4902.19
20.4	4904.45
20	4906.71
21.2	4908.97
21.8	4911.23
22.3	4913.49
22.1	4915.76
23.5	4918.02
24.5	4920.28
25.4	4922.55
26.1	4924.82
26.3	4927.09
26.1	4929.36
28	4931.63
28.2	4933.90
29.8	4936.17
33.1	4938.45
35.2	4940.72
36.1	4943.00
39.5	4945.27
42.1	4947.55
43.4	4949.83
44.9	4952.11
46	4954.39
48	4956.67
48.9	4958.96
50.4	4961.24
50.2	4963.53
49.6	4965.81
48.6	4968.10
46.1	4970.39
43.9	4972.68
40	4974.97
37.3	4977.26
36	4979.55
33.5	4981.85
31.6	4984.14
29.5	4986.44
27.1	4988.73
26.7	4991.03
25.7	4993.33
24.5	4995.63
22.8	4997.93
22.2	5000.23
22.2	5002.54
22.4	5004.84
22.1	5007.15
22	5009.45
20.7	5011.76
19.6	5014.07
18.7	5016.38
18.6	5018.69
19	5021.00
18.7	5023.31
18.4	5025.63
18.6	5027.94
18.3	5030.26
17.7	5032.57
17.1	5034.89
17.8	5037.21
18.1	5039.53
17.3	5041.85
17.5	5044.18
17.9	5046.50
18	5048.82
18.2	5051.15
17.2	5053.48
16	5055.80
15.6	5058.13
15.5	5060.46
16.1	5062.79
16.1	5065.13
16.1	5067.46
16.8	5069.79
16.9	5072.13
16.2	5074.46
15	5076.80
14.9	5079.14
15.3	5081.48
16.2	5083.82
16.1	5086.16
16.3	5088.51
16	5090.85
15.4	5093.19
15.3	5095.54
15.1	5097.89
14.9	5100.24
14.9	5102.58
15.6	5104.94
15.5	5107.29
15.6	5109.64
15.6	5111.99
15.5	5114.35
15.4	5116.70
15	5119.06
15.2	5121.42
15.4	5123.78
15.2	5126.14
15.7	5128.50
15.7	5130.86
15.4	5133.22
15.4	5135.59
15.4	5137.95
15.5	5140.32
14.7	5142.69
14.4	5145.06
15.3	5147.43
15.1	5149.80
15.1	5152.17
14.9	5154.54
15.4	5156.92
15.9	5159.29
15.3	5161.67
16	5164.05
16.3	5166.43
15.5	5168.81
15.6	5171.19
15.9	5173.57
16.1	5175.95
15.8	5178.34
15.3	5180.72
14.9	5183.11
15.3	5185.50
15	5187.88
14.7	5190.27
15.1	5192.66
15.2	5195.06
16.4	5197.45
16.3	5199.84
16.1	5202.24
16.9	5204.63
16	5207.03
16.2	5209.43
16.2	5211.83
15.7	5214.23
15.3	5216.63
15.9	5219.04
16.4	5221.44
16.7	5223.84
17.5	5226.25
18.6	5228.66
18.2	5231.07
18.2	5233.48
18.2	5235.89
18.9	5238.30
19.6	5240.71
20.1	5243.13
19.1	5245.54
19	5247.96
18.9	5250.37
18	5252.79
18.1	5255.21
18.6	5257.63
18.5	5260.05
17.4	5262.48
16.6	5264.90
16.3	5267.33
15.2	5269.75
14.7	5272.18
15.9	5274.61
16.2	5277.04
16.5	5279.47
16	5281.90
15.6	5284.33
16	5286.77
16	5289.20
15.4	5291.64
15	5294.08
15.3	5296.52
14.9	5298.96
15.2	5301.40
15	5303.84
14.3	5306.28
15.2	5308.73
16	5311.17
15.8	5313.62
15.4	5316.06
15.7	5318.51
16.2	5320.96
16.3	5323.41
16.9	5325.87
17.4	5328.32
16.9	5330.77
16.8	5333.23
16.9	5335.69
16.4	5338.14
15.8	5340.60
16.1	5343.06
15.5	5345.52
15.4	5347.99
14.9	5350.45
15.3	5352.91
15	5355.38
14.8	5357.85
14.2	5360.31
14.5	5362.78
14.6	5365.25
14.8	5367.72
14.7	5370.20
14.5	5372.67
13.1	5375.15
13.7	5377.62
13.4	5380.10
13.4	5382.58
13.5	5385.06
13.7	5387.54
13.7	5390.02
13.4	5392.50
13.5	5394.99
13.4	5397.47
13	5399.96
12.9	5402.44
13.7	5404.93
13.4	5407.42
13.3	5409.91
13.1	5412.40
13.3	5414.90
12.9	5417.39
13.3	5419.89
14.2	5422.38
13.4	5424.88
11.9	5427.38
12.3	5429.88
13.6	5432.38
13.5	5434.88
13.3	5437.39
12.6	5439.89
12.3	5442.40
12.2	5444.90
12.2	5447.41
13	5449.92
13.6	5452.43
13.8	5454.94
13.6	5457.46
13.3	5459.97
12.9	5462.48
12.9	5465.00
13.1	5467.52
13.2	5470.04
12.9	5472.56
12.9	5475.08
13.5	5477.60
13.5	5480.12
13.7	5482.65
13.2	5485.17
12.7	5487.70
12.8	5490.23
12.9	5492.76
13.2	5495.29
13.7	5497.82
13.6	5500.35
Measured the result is 0.09 mag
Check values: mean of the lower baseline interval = 19.1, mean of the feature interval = 15.9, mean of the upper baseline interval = 14.5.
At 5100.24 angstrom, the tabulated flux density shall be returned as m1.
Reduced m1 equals 14.9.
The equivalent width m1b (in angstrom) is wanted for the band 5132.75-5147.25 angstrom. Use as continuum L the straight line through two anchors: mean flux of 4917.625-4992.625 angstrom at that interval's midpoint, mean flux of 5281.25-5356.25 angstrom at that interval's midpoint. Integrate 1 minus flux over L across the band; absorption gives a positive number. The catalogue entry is 6.1 angstrom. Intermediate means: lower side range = 36.6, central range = 15.1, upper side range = 15.8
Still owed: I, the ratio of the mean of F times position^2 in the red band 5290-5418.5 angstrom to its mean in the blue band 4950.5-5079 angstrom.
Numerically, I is 0.65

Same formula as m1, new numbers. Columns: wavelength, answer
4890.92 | 19.4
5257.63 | 18.6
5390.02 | 13.7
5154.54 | 14.9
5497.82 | 13.7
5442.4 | 12.3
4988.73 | 27.1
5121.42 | 15.2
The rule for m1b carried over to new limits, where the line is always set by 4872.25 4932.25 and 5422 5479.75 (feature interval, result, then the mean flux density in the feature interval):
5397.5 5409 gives 0.4 angstrom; 13.3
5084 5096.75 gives 1.6 angstrom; 15.8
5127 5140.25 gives 1.5 angstrom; 15.5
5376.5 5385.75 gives 0.4 angstrom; 13.5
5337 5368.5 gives -1.6 angstrom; 15.2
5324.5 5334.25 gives -1.5 angstrom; 17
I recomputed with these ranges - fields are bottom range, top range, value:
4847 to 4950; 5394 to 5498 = 0.73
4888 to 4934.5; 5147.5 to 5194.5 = 0.76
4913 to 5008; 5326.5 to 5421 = 0.50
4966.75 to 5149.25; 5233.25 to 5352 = 0.92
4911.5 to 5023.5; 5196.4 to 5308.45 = 0.59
